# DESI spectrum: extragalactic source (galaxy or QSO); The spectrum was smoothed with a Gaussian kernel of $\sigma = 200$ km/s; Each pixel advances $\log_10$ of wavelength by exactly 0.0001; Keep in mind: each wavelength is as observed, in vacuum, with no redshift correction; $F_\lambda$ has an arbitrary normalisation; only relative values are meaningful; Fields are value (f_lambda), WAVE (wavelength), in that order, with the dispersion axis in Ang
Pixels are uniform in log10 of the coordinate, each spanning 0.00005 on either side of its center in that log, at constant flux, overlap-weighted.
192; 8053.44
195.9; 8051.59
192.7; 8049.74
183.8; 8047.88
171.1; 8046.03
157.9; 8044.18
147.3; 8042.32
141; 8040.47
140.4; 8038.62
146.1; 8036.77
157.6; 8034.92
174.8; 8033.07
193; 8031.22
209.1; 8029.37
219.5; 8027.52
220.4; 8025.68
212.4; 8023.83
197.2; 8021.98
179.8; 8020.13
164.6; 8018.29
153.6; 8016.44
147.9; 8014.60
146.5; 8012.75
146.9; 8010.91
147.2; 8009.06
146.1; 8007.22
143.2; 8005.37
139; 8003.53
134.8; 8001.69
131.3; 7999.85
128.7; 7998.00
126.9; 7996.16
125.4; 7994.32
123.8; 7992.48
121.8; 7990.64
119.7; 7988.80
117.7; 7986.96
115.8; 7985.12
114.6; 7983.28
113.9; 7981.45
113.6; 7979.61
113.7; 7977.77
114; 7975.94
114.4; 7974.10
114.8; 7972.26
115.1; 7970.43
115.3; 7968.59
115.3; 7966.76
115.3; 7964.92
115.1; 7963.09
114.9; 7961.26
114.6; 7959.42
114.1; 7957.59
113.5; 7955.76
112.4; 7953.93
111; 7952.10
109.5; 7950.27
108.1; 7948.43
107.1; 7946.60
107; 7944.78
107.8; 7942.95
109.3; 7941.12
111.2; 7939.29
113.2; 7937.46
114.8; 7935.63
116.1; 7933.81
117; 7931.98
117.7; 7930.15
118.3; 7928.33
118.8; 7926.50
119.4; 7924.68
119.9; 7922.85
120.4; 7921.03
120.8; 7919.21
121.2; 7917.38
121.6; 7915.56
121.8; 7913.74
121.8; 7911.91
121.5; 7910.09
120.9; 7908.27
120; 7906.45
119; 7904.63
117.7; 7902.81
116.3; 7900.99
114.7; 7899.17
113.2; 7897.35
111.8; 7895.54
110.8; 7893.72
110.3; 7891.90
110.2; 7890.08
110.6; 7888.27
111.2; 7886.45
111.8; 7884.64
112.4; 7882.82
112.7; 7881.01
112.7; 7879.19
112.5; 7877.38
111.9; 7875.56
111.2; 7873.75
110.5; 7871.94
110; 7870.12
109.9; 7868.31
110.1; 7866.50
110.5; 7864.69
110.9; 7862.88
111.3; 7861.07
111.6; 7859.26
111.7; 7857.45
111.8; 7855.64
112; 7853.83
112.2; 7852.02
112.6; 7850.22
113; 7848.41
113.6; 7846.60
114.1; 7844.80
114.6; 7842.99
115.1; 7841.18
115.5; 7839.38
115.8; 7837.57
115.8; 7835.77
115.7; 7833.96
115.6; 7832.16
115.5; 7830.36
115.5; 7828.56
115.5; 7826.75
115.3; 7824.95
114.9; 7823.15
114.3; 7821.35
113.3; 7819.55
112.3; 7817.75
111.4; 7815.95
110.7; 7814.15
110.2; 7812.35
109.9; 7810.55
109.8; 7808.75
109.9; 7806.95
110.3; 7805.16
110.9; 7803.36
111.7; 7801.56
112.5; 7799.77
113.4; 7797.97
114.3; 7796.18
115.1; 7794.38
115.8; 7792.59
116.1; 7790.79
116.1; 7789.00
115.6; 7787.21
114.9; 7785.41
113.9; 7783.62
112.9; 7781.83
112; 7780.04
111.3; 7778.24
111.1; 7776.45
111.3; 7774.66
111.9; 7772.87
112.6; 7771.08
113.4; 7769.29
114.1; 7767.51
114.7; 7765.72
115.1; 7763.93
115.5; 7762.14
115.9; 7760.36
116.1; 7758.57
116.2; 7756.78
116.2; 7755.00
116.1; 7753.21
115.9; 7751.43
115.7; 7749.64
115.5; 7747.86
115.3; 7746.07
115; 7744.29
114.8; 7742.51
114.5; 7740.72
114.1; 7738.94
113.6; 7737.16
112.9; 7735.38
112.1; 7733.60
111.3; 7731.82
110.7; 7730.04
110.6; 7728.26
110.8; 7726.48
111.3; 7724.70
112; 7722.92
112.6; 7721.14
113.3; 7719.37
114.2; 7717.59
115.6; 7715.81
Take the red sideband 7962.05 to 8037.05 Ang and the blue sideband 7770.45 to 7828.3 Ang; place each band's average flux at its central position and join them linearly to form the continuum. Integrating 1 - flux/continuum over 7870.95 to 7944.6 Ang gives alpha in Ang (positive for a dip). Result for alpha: 7.9 Ang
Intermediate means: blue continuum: 113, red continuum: 143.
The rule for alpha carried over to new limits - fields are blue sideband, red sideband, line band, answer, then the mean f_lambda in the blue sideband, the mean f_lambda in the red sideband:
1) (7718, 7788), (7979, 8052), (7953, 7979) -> 5.67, 114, 154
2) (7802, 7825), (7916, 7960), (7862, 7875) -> 0.27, 112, 114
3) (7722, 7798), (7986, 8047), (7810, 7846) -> 3.13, 114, 156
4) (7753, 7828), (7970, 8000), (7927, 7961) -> 1.51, 113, 119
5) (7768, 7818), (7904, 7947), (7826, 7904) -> 1.44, 113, 117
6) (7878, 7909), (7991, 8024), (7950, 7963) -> 1.91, 114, 148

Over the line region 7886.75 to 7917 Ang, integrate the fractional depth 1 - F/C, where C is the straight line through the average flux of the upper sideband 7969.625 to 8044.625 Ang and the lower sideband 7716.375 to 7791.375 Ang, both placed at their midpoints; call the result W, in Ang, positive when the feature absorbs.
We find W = 3.73 Ang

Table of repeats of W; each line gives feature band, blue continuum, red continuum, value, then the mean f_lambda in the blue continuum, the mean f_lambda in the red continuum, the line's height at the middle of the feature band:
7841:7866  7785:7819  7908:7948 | 0.4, 113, 117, 114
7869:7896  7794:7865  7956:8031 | 2.2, 113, 139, 121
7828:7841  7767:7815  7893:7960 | -0.2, 113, 116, 114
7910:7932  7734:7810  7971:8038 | 2.4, 114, 147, 135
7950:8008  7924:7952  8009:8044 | 8.2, 113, 171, 140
